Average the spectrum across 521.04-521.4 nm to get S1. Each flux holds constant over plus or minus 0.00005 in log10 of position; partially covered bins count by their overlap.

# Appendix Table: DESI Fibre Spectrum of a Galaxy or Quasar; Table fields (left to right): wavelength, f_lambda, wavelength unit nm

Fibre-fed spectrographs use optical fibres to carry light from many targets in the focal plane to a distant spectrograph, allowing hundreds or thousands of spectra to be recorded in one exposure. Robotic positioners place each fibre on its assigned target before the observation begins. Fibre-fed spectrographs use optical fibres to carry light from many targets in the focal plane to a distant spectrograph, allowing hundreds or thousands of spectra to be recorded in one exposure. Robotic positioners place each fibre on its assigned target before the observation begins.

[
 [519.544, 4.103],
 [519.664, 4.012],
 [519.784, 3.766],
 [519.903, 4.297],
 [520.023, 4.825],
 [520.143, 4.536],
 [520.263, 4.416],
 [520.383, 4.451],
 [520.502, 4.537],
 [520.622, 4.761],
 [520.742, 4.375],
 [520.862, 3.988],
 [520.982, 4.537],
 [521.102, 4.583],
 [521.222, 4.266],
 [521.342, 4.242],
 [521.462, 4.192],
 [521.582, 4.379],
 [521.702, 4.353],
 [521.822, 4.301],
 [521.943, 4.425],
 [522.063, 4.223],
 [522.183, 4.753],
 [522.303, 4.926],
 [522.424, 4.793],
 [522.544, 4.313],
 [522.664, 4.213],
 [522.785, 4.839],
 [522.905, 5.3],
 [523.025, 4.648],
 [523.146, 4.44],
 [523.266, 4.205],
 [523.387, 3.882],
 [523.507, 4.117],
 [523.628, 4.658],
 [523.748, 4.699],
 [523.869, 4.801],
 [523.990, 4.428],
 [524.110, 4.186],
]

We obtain 4.37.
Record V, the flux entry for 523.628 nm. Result 4.658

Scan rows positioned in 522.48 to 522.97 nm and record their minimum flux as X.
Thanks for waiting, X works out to 4.213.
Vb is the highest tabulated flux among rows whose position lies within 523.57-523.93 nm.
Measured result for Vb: 4.801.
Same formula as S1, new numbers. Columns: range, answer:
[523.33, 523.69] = 4.23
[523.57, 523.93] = 4.72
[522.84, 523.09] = 4.97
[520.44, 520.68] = 4.66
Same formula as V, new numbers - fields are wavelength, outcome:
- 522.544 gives 4.313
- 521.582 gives 4.379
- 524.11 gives 4.186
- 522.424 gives 4.793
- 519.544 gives 4.103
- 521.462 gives 4.192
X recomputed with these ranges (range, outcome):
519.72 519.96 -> 3.766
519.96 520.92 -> 3.988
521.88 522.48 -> 4.223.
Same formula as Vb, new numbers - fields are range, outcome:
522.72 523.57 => 5.3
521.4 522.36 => 4.926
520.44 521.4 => 4.761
